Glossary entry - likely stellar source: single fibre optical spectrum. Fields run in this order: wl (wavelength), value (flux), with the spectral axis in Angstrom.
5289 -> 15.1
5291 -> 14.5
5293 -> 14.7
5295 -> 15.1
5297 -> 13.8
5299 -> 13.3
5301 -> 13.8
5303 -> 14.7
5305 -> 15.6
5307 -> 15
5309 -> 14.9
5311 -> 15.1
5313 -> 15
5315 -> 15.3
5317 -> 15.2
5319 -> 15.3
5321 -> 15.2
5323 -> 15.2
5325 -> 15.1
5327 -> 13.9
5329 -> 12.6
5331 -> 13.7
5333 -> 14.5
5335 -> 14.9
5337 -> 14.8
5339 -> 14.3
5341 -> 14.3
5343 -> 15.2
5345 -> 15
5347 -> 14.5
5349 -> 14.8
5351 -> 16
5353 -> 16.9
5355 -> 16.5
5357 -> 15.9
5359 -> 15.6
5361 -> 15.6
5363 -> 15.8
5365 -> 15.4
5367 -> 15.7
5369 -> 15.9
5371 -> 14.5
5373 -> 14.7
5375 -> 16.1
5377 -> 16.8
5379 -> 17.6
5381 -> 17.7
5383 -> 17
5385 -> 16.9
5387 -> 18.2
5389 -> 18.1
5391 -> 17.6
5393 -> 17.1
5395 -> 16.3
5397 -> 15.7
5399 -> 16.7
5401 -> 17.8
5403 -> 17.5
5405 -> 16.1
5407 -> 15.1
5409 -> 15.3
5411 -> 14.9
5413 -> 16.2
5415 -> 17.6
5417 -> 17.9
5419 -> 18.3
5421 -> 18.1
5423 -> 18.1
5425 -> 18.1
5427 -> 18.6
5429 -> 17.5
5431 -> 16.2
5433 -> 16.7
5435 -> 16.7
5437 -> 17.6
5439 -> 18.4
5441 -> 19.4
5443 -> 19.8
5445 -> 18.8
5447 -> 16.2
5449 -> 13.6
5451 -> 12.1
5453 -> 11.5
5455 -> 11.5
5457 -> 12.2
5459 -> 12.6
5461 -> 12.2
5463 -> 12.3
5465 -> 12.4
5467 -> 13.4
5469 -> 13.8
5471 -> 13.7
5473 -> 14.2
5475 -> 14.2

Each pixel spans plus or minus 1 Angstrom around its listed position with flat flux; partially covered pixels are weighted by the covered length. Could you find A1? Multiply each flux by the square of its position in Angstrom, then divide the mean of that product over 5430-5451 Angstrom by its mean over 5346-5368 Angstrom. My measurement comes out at 1.12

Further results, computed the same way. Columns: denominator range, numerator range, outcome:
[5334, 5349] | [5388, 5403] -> 1.18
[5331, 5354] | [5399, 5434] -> 1.17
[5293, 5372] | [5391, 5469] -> 1.10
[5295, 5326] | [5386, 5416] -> 1.16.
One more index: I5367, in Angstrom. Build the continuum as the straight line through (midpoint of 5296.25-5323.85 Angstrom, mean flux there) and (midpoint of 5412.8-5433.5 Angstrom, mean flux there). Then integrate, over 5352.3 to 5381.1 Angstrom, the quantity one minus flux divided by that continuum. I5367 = 0.4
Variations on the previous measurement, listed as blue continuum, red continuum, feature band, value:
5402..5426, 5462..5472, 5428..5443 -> -2.2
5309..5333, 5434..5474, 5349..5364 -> -1.3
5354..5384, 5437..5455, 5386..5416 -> -1.2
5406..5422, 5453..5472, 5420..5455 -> -4.8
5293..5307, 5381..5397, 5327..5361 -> 1.9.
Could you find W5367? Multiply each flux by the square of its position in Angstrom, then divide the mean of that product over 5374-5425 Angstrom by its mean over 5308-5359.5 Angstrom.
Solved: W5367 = 1.16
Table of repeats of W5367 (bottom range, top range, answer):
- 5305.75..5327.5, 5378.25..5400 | 1.17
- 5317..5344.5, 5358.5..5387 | 1.13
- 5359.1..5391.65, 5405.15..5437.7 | 1.05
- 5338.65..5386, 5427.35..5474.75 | 0.98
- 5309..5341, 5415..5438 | 1.25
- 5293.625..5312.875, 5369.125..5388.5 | 1.17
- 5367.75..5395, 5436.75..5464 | 0.91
